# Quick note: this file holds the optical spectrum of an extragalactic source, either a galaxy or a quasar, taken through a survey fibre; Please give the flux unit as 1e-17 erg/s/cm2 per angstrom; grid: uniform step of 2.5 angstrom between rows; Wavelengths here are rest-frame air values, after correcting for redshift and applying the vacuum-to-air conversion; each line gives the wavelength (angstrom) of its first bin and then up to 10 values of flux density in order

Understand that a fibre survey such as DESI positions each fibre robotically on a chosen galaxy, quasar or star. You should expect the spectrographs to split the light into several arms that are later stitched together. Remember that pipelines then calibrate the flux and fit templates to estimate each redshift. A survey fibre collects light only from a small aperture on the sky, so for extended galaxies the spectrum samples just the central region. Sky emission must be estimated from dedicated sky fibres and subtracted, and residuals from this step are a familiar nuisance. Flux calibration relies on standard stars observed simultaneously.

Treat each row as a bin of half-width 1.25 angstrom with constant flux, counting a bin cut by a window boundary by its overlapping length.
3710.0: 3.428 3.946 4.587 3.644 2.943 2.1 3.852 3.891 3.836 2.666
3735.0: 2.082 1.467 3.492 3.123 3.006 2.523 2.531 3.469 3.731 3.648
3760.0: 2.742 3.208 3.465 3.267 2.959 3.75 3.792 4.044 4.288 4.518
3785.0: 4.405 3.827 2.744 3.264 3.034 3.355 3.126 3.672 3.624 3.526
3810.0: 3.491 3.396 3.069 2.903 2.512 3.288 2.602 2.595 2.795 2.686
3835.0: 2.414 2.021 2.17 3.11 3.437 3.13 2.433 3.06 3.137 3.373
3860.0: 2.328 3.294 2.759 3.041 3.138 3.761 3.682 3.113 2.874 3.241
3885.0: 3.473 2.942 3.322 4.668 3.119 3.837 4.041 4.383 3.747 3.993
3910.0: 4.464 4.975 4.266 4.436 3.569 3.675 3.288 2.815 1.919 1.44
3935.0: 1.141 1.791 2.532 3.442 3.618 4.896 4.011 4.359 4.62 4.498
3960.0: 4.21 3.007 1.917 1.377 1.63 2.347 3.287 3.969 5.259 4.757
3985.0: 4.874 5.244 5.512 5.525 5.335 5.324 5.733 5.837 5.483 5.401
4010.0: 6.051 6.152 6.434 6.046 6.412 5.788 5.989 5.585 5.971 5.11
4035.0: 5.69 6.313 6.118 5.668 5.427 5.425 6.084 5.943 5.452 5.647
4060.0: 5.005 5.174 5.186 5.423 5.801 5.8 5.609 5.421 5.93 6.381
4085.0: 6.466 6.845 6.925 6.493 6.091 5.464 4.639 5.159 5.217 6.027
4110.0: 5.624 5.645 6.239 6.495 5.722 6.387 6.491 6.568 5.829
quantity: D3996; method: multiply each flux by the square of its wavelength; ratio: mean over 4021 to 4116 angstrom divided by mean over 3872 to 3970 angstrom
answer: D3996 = 1.8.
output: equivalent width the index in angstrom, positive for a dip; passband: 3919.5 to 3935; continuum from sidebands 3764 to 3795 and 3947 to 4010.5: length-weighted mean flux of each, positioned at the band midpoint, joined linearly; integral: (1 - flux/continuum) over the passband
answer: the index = 5.8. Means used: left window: 3.67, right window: 4.38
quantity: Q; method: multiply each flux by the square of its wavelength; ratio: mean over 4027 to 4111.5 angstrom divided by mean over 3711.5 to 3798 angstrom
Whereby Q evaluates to 2.01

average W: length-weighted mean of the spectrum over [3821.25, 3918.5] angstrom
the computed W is 3.31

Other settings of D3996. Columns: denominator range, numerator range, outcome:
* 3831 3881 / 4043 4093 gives 2.19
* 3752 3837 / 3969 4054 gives 1.81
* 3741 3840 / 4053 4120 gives 2.08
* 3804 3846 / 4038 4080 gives 2.17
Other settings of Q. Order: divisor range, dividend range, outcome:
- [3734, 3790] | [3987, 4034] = 1.96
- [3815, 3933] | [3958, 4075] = 1.71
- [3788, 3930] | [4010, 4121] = 1.97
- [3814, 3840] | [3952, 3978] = 1.27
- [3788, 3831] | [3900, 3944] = 1.12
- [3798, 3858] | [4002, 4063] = 2.15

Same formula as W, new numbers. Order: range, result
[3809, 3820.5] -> 3.1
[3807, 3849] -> 2.88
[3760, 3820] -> 3.47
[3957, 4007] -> 4.27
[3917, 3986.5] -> 3.3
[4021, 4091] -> 5.79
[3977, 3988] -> 4.85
